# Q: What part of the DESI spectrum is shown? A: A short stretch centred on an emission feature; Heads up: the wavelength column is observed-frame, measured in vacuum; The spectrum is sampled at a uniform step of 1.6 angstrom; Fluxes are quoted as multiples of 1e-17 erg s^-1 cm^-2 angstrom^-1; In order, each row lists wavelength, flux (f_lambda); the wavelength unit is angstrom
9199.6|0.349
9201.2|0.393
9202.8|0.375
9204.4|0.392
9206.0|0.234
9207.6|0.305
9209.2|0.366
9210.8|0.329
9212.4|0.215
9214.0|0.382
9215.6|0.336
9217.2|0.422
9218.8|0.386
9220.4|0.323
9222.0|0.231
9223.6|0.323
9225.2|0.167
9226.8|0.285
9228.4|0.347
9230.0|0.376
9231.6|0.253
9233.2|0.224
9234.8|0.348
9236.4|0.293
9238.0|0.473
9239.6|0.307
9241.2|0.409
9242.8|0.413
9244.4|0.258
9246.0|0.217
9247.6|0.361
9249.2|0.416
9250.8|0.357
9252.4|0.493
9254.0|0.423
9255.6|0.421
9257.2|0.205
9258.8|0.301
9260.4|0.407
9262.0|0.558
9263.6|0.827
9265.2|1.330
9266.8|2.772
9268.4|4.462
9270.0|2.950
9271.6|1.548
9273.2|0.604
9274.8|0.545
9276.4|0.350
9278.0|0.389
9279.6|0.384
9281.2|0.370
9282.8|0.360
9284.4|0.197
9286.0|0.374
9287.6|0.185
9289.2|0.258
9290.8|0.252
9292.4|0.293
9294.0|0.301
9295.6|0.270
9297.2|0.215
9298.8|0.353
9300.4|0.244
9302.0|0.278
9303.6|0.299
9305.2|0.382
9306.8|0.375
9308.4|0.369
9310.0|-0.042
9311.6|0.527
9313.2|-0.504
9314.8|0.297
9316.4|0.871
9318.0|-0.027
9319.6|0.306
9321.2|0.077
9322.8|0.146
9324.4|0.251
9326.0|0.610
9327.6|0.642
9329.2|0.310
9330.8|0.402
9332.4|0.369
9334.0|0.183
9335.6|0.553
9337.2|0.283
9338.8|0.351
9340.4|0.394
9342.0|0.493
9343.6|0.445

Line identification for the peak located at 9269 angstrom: H-beta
